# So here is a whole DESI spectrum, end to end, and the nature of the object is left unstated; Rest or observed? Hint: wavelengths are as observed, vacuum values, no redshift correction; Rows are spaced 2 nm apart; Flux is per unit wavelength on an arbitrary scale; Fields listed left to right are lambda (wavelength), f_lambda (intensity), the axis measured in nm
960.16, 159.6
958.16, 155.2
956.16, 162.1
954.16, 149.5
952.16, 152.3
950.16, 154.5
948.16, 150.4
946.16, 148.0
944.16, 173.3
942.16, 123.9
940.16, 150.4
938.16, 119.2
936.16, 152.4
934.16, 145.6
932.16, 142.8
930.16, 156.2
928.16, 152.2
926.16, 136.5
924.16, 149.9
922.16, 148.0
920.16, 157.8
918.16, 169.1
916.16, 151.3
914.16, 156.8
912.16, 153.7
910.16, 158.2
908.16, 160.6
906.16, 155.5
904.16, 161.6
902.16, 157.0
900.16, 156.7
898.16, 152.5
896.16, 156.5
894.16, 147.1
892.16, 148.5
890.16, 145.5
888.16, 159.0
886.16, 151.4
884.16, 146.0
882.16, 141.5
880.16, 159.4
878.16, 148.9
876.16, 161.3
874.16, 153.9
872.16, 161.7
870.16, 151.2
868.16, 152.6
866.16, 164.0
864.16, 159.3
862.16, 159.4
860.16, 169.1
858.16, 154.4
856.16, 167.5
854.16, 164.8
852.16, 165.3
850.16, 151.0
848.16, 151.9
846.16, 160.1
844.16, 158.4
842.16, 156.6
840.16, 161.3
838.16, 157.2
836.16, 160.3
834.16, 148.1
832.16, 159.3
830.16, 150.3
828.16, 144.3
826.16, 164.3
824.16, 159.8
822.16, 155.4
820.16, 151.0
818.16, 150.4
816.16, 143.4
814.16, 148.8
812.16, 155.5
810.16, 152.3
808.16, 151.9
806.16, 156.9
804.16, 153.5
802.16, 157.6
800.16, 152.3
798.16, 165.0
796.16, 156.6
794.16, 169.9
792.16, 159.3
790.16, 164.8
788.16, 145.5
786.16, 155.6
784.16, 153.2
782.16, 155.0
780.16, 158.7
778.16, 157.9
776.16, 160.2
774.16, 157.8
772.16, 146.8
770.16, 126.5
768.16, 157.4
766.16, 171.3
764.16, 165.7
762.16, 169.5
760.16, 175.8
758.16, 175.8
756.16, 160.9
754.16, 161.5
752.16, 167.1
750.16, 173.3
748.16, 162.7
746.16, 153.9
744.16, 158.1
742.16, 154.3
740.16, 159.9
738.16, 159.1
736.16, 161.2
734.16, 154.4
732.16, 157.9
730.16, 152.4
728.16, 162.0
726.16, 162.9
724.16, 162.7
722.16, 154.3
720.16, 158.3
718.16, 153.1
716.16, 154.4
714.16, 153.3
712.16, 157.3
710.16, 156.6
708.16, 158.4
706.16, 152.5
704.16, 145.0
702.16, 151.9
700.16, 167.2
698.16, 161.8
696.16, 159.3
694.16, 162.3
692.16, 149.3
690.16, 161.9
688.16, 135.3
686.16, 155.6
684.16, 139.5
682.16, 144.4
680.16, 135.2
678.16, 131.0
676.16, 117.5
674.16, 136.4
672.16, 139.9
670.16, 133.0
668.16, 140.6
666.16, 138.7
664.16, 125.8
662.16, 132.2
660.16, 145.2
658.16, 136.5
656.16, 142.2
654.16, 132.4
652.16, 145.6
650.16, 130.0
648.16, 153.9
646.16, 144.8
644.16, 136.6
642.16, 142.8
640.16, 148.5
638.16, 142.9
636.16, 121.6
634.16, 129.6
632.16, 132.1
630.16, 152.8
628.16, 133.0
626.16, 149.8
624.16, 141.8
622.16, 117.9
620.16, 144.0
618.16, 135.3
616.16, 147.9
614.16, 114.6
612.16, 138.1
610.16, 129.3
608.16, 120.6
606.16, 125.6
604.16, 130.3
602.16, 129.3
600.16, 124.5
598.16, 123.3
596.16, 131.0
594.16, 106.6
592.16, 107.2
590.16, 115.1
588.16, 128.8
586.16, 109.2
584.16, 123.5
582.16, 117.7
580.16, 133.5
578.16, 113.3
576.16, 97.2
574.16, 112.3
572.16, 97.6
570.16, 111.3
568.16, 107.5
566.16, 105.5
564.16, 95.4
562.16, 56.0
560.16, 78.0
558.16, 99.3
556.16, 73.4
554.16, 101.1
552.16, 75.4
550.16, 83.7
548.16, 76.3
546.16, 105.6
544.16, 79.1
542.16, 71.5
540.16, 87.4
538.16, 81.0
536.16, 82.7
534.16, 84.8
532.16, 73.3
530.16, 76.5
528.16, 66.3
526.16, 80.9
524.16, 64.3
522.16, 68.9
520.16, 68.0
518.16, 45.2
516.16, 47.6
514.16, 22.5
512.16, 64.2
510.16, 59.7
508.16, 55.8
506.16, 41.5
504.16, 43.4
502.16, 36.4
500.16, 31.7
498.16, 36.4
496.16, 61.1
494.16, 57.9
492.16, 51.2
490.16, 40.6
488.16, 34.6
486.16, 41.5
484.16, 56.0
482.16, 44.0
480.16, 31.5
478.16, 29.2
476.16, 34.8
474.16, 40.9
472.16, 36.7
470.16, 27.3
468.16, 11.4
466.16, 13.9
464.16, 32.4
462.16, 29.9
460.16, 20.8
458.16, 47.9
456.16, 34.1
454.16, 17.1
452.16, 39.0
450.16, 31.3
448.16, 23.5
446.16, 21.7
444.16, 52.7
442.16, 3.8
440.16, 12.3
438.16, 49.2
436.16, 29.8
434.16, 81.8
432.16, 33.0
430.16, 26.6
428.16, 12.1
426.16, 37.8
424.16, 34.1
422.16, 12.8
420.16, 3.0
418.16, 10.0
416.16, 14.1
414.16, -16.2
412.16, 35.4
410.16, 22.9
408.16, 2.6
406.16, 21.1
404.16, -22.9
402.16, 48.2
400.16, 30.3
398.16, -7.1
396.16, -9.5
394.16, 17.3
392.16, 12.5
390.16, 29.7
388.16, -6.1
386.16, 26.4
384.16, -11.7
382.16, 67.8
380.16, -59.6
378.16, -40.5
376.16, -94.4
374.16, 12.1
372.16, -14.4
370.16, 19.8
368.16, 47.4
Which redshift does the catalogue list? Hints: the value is 0.31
